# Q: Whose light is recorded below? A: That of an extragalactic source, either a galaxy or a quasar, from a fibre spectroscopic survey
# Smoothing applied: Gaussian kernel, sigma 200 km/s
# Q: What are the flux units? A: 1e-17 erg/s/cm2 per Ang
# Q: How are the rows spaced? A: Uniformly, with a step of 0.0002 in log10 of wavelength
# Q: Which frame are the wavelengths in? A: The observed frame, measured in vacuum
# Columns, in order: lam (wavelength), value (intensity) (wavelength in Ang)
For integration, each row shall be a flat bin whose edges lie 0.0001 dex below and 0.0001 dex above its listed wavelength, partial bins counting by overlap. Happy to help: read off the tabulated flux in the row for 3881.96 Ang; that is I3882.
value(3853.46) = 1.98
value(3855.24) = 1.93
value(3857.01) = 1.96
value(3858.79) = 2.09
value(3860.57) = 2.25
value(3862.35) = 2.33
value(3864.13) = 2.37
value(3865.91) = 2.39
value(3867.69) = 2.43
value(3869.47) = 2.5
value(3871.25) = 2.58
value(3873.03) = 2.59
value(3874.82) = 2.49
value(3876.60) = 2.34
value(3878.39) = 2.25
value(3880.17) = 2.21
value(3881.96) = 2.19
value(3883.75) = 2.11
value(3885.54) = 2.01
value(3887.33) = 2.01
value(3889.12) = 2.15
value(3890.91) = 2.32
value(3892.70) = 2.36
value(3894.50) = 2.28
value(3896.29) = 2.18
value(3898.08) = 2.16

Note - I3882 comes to 2.19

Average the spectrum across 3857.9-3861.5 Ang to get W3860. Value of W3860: 2.17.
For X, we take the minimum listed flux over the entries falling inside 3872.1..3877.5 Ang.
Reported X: 2.34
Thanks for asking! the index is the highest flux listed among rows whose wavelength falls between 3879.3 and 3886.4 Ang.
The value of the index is 2.21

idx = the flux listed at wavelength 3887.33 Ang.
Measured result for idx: 2.01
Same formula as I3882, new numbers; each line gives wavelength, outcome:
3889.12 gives 2.15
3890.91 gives 2.32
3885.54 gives 2.01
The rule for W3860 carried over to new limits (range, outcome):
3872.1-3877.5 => 2.47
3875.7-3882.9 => 2.25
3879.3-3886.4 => 2.13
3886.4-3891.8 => 2.16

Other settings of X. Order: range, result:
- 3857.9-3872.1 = 2.09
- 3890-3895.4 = 2.28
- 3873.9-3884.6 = 2.11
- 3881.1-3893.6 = 2.01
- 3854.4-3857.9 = 1.93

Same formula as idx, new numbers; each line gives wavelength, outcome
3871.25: 2.58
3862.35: 2.33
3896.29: 2.18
